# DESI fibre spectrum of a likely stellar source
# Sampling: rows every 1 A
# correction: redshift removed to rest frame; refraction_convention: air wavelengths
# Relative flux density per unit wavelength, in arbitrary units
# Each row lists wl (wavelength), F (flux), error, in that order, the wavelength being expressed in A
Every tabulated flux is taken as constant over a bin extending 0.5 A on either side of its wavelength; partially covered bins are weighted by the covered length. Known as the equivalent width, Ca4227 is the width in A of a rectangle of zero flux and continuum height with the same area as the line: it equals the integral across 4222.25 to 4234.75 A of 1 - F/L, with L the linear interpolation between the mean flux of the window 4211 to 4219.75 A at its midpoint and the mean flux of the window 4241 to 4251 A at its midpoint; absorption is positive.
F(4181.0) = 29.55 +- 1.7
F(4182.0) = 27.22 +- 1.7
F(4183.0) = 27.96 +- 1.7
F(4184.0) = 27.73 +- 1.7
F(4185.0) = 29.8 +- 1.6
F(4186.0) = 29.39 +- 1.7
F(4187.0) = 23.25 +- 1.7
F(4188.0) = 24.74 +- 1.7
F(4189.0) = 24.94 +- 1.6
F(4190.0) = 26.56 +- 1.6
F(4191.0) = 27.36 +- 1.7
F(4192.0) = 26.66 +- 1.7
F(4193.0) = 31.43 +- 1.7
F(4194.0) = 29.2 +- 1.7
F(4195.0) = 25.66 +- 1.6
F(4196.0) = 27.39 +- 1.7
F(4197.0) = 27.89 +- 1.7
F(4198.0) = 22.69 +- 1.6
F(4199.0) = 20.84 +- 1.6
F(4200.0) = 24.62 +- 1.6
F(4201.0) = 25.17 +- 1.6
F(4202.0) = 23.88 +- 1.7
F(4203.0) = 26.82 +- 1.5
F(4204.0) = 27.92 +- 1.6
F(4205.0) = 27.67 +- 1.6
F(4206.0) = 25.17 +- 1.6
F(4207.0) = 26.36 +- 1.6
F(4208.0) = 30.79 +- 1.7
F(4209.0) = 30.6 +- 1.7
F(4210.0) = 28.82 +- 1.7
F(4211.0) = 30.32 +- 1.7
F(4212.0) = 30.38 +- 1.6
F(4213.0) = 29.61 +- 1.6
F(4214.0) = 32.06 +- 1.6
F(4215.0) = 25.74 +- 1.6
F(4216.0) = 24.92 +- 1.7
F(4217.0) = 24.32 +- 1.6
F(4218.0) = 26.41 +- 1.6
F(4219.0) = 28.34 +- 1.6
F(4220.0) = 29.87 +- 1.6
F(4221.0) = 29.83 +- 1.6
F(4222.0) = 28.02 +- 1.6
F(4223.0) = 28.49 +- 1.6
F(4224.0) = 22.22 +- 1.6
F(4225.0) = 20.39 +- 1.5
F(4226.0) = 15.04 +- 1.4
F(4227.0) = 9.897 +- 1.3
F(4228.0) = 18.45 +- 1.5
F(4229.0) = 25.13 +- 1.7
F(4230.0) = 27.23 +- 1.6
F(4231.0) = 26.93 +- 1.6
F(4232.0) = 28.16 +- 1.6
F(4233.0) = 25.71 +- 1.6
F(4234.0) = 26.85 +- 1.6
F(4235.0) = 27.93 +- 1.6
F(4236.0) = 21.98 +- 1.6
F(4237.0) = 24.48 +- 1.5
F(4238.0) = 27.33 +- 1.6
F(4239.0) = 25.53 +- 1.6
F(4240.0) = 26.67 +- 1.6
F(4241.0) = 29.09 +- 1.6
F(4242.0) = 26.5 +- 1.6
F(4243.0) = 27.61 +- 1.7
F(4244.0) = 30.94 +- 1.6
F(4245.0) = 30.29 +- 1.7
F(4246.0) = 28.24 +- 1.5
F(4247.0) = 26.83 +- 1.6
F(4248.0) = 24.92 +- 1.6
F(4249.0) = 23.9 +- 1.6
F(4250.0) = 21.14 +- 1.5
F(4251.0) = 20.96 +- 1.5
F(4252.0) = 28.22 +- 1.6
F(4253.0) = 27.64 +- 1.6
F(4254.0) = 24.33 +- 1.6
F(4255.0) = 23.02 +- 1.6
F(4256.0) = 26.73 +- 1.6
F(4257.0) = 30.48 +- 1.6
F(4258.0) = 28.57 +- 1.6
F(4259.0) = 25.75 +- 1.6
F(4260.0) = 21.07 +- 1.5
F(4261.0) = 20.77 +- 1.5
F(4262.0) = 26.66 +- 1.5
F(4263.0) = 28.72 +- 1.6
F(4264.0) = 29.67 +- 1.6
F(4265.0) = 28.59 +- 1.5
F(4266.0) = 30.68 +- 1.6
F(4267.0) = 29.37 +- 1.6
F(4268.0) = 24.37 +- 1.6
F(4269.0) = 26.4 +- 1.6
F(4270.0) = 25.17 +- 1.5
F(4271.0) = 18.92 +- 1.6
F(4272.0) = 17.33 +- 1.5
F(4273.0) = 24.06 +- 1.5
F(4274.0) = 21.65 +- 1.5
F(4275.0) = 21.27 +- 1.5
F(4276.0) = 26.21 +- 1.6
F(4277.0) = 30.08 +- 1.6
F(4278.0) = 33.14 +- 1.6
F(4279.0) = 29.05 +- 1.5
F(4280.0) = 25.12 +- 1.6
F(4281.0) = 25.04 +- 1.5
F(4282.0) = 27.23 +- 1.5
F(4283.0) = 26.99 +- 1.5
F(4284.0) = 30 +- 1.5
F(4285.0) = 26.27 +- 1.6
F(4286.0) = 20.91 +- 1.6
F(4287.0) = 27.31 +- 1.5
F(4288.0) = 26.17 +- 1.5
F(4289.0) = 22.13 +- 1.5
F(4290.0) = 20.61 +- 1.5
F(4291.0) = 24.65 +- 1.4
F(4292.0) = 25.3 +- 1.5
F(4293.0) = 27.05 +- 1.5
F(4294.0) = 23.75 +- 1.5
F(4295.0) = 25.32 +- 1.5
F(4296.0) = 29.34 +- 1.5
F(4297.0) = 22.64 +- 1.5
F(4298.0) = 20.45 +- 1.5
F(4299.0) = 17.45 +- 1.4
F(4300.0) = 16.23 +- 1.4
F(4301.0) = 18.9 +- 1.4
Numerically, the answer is 1.9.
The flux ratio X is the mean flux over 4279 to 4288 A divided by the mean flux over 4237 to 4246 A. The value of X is 0.9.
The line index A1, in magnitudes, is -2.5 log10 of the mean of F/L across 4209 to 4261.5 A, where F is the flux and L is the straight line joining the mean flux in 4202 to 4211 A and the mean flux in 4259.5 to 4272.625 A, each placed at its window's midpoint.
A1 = 0.029 mag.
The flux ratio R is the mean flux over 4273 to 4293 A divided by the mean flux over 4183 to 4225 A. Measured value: 0.9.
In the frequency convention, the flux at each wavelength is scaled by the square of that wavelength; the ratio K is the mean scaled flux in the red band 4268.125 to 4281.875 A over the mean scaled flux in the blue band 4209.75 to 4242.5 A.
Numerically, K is 0.99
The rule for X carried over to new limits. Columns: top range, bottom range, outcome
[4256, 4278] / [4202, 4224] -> 0.92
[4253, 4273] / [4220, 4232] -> 1.10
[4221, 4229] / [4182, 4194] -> 0.78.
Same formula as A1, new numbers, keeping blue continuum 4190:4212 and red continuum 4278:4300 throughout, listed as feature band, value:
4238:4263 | -0.01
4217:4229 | 0.13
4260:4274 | 0.01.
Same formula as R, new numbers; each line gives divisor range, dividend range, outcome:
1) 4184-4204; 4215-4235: 0.94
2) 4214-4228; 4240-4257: 1.09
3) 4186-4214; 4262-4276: 0.93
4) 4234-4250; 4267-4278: 0.91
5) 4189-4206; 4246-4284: 0.98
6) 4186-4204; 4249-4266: 1.00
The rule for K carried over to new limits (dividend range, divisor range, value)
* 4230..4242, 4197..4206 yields 1.07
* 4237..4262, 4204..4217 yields 0.94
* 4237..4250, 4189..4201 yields 1.05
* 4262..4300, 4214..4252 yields 1.02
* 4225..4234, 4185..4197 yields 0.84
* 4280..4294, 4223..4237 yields 1.13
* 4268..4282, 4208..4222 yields 0.90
